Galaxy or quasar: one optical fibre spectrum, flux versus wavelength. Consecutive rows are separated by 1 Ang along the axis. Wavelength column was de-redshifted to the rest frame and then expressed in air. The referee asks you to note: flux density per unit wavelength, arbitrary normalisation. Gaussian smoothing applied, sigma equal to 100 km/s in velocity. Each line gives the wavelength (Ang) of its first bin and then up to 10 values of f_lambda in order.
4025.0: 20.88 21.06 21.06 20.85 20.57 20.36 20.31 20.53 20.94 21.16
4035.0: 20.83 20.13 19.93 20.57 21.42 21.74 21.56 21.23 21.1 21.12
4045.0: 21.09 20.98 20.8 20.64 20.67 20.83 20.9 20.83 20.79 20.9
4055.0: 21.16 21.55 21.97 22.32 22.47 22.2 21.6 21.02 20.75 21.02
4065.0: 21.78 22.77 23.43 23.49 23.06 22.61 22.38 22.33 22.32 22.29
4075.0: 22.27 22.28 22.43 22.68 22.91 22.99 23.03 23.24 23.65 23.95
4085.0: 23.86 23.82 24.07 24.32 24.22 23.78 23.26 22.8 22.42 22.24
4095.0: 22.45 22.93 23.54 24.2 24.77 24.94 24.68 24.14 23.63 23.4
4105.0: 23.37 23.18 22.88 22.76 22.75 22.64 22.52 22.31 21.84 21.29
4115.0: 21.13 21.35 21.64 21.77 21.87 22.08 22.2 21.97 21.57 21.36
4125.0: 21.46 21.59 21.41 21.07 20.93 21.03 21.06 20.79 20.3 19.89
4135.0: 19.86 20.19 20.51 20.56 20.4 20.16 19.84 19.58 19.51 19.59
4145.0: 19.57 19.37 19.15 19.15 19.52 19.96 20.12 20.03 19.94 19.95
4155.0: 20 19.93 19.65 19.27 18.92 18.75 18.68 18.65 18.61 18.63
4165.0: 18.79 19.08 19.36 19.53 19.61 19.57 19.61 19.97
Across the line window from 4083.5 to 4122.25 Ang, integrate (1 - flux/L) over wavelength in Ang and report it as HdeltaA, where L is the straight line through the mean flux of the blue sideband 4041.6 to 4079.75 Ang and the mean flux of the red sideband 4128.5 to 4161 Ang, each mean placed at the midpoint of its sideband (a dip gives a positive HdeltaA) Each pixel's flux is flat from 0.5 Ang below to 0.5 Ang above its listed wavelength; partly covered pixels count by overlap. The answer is -4.03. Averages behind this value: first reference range 21.8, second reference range 19.9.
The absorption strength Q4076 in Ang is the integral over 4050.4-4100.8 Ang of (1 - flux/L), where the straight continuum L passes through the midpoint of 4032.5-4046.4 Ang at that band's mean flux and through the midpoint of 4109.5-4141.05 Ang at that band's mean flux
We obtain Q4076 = -3.8 Ang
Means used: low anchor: 21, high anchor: 21.2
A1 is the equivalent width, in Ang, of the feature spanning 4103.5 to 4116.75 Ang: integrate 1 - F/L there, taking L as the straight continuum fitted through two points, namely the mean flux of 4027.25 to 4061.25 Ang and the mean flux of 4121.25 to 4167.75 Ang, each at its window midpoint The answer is -1.3 Ang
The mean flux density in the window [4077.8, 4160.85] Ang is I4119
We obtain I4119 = 21.7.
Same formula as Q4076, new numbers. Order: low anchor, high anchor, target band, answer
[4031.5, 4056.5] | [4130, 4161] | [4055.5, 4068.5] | -0.8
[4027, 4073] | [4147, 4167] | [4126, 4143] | -0.6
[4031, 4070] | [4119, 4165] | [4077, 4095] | -2.1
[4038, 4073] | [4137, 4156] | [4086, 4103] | -2.3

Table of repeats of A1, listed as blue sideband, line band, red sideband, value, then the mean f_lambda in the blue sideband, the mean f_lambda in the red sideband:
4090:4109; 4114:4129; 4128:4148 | 0.0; 23.4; 20.1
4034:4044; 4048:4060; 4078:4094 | 0.2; 21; 23.4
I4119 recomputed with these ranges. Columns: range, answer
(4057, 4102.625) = 23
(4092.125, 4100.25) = 23.4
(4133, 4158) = 19.8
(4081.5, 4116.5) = 23.2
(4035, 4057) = 21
